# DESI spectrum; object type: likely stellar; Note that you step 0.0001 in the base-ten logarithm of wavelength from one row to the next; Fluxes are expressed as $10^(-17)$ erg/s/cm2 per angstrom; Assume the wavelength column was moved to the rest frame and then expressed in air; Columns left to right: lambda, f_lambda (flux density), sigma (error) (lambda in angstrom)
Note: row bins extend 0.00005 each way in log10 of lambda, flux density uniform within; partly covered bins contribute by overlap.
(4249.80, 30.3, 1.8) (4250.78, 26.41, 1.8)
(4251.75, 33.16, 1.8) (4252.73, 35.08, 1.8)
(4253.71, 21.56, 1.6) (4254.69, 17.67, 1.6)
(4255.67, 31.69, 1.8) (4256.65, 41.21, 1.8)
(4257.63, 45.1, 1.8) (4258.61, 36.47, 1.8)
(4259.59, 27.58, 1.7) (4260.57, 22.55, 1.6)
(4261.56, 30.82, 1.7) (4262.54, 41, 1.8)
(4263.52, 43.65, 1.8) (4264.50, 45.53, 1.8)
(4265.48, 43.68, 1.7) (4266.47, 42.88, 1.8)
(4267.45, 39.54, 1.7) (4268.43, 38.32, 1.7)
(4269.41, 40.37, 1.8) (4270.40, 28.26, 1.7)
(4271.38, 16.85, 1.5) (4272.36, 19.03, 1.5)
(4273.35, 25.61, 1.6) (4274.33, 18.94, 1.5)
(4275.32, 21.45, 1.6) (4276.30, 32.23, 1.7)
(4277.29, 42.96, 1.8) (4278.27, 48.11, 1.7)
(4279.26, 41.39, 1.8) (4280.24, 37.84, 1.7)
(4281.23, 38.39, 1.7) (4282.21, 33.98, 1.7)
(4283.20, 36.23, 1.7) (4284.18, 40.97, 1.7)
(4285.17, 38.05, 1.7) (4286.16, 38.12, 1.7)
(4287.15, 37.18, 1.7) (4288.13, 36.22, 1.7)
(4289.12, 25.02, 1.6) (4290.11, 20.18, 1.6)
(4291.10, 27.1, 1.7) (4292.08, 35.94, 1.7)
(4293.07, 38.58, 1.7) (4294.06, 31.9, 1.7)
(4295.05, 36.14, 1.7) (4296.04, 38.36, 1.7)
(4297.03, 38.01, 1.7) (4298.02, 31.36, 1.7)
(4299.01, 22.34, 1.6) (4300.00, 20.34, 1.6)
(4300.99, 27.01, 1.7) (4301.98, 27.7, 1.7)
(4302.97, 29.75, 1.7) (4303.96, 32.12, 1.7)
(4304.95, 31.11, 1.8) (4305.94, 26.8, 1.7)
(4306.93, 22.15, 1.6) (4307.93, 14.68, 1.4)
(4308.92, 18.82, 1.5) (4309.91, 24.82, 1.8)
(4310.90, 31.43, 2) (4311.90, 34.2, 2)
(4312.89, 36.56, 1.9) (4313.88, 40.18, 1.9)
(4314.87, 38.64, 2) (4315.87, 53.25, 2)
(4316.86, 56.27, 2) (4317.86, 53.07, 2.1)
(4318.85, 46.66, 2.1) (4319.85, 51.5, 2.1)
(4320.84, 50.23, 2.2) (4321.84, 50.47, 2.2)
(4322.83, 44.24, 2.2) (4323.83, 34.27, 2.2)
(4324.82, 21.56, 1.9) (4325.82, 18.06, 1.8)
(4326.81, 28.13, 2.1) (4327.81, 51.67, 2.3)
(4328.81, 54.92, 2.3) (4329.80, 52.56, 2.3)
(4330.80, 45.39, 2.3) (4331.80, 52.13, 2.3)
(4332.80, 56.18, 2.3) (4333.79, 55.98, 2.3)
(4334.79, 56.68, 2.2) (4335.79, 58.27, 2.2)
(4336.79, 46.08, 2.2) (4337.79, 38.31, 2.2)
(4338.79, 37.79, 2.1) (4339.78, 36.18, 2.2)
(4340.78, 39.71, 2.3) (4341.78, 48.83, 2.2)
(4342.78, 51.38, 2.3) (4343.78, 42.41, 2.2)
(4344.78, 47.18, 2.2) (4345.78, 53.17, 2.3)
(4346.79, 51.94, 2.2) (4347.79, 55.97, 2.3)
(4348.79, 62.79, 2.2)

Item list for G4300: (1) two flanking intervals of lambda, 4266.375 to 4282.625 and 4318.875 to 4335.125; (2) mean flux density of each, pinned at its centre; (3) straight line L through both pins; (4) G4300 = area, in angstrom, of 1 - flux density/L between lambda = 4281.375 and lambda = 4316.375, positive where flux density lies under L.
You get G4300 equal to 6.0 angstrom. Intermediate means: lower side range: 33.1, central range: 31.9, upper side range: 45.2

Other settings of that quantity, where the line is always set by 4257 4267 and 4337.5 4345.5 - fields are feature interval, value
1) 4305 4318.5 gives 2.2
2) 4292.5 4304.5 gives 2.7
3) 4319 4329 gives 0.4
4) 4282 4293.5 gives 1.7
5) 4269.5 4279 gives 2.4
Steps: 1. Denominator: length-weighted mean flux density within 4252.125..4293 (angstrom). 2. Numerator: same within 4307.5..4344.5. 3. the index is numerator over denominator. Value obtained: 1.26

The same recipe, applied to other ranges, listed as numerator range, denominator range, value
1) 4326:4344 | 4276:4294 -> 1.31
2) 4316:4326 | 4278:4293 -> 1.23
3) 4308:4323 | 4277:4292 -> 1.14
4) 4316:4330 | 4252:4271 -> 1.24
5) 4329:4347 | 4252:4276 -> 1.50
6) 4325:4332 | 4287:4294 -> 1.34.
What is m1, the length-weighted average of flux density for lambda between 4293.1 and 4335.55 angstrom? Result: 38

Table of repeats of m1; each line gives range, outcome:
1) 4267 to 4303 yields 32.5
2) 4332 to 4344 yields 47.6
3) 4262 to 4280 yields 35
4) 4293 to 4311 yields 28.3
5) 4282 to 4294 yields 33.9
